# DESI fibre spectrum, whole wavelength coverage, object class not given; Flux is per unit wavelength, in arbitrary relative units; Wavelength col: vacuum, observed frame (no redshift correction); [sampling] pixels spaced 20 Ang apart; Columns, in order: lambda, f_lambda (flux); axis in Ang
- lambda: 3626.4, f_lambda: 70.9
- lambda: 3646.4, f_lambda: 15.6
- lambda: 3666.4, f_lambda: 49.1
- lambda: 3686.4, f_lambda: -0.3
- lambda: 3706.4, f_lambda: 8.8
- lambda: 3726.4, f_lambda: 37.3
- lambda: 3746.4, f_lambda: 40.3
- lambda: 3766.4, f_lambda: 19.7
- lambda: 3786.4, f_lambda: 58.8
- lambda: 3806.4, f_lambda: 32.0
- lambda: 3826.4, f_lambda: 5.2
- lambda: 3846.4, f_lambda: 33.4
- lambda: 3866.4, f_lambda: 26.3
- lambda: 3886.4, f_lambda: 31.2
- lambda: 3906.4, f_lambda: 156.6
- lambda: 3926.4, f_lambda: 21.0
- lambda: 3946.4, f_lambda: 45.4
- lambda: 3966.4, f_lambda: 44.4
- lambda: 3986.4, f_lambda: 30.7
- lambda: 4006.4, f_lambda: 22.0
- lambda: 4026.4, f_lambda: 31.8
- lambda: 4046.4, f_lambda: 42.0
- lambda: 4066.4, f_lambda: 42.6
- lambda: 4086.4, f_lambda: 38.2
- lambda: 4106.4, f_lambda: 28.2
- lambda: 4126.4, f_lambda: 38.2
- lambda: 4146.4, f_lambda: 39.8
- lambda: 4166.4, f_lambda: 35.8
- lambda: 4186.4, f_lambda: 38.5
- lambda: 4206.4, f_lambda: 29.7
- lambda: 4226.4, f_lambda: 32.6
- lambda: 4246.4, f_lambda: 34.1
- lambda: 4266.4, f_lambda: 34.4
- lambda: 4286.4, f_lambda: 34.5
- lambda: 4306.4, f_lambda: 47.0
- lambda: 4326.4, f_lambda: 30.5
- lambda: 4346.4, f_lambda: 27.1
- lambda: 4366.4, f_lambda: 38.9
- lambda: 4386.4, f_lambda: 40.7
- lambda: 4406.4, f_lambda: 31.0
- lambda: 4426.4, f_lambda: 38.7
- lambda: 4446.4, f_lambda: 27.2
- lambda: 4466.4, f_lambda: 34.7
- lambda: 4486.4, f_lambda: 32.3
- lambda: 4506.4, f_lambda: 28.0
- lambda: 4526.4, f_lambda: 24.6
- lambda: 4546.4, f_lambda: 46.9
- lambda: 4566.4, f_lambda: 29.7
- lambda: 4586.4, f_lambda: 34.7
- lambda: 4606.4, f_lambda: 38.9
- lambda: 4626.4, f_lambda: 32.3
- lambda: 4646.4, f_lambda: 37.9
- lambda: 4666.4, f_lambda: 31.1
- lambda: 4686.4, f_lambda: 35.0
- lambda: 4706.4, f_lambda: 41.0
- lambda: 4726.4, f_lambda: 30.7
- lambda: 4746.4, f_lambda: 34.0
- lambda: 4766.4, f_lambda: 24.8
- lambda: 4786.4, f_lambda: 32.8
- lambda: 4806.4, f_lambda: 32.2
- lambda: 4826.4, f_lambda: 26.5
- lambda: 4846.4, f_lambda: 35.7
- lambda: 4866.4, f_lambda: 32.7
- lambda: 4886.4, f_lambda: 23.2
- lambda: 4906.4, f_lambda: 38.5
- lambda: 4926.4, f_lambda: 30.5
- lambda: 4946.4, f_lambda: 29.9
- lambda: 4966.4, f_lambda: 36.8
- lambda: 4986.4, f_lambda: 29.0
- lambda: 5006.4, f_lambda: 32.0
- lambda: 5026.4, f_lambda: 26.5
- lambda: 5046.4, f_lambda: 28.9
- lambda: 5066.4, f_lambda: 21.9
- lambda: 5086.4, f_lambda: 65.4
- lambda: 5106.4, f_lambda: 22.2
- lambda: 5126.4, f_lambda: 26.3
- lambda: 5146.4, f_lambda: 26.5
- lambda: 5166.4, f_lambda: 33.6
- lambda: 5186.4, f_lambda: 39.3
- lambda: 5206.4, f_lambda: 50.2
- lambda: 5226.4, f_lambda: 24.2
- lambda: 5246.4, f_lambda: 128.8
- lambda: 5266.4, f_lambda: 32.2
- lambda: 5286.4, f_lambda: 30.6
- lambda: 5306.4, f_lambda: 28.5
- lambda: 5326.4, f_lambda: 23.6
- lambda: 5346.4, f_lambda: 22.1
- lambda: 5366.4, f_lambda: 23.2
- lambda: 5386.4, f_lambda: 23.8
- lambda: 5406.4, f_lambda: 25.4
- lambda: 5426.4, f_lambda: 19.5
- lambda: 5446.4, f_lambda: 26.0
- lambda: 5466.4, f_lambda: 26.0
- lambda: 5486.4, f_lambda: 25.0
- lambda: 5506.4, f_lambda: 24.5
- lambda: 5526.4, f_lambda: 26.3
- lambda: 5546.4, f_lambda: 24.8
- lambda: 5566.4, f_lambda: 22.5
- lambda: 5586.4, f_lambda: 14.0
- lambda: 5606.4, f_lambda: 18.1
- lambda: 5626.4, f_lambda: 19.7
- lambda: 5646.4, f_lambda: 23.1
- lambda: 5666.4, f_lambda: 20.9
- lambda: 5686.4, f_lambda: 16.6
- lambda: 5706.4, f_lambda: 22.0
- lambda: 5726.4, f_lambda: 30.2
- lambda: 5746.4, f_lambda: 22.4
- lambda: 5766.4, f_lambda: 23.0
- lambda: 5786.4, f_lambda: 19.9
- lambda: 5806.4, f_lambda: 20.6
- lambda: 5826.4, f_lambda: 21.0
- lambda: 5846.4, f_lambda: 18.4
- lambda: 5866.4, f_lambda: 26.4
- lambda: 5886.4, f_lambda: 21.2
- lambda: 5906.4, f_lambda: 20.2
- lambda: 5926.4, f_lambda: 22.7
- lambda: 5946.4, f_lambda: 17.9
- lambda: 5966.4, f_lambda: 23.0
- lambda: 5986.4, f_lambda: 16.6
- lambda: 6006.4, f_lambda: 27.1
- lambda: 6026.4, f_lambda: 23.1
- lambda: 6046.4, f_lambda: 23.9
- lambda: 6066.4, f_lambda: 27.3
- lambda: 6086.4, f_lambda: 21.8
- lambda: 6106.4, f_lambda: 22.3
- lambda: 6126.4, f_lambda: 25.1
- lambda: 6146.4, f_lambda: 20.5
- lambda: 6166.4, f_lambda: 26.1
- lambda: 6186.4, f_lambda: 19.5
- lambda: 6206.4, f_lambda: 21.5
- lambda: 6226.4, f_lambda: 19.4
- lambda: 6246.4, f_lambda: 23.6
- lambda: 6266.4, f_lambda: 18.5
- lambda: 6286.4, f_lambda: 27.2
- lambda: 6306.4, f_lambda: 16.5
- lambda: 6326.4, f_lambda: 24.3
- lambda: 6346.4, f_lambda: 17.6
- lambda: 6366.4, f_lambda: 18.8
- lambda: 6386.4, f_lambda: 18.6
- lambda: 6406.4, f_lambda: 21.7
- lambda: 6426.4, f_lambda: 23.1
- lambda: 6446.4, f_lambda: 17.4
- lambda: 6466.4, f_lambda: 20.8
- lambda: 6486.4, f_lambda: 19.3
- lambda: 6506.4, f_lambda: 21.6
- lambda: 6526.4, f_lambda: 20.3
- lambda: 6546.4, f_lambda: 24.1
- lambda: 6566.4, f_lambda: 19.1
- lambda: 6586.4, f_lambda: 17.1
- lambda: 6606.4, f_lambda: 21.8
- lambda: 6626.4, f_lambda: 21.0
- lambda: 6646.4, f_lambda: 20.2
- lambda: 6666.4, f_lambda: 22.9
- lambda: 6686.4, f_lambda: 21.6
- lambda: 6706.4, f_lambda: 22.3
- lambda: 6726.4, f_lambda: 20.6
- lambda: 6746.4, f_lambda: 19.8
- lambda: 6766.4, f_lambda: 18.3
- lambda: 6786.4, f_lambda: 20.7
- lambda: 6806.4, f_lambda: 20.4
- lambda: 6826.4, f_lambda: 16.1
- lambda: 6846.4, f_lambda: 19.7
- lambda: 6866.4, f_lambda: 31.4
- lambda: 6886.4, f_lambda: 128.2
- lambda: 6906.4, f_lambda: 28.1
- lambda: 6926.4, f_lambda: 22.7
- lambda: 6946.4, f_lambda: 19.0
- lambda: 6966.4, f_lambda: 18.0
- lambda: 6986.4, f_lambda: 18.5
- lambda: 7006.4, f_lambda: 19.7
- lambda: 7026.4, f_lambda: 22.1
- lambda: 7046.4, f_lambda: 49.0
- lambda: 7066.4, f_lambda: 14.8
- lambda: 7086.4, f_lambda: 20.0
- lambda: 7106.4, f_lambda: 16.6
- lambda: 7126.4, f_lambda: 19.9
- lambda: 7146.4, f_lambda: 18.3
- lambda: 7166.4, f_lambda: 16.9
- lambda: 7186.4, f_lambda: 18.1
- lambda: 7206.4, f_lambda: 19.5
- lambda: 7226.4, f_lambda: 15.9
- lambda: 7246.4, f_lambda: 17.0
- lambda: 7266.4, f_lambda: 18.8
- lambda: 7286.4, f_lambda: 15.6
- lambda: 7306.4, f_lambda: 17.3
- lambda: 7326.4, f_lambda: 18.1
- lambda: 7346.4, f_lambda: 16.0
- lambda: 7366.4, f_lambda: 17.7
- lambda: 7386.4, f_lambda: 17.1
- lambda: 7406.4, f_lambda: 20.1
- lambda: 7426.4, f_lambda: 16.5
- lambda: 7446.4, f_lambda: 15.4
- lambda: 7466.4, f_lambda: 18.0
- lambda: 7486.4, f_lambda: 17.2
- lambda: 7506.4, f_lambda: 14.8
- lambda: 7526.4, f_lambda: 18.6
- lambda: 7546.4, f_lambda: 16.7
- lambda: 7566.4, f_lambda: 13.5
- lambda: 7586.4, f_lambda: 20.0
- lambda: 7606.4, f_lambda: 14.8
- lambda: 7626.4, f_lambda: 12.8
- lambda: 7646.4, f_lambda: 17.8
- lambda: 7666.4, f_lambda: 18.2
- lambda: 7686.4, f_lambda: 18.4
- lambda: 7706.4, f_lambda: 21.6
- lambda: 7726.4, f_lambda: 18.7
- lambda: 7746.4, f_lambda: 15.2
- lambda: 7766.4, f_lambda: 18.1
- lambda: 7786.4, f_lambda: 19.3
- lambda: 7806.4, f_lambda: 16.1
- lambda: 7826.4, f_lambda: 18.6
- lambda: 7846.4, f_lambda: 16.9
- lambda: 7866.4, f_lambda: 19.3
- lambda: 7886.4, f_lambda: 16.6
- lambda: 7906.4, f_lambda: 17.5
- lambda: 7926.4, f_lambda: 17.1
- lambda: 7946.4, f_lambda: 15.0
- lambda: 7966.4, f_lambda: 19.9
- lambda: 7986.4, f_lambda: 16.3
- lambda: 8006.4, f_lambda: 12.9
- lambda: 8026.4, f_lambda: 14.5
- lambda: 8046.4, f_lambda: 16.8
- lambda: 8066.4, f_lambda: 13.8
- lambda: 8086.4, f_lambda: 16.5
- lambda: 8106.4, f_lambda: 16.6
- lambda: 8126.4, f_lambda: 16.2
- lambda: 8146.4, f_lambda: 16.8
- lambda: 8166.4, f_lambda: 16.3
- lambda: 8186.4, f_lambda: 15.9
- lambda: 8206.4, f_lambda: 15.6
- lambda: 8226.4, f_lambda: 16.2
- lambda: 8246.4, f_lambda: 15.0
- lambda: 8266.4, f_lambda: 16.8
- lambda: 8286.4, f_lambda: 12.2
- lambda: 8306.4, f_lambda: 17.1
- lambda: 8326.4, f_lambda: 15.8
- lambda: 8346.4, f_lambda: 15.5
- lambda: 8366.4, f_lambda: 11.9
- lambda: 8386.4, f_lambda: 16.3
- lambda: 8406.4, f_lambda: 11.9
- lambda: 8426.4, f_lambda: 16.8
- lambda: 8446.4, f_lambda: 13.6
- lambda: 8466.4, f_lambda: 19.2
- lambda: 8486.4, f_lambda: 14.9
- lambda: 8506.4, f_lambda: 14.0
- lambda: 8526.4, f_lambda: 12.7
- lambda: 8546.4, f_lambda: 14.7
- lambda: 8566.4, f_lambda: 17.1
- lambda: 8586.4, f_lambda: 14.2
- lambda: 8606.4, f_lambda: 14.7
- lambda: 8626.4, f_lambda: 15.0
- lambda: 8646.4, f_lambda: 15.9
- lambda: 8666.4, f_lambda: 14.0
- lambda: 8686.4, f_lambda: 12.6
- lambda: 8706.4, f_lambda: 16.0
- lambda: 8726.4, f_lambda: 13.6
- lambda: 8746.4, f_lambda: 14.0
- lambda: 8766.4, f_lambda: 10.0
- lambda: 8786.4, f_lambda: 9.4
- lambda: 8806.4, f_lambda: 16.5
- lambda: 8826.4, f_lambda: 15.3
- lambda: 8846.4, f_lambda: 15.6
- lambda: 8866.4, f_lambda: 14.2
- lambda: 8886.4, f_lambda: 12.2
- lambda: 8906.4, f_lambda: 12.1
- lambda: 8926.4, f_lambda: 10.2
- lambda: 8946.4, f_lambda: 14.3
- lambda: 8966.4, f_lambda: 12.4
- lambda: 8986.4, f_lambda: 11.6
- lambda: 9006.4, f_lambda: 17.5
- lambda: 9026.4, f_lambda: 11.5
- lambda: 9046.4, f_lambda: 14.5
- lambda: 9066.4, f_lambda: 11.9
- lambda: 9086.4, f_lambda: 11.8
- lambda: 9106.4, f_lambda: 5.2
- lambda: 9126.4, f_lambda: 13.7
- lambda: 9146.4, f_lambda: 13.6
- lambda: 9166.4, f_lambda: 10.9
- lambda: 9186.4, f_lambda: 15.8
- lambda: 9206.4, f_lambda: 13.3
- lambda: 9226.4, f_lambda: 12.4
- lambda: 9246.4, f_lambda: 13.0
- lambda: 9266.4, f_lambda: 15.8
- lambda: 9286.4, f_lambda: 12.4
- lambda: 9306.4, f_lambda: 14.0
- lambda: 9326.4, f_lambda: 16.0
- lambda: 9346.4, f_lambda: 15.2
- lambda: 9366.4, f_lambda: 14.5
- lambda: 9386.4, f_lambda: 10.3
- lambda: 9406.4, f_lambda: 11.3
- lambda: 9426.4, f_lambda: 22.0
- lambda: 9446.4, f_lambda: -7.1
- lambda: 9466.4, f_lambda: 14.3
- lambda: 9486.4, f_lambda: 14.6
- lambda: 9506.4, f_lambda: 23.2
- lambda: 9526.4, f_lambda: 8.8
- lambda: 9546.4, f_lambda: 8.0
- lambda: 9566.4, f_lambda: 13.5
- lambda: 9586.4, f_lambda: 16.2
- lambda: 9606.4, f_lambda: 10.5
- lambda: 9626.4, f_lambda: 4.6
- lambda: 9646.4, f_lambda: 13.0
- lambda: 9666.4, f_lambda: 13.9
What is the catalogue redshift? 0.05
